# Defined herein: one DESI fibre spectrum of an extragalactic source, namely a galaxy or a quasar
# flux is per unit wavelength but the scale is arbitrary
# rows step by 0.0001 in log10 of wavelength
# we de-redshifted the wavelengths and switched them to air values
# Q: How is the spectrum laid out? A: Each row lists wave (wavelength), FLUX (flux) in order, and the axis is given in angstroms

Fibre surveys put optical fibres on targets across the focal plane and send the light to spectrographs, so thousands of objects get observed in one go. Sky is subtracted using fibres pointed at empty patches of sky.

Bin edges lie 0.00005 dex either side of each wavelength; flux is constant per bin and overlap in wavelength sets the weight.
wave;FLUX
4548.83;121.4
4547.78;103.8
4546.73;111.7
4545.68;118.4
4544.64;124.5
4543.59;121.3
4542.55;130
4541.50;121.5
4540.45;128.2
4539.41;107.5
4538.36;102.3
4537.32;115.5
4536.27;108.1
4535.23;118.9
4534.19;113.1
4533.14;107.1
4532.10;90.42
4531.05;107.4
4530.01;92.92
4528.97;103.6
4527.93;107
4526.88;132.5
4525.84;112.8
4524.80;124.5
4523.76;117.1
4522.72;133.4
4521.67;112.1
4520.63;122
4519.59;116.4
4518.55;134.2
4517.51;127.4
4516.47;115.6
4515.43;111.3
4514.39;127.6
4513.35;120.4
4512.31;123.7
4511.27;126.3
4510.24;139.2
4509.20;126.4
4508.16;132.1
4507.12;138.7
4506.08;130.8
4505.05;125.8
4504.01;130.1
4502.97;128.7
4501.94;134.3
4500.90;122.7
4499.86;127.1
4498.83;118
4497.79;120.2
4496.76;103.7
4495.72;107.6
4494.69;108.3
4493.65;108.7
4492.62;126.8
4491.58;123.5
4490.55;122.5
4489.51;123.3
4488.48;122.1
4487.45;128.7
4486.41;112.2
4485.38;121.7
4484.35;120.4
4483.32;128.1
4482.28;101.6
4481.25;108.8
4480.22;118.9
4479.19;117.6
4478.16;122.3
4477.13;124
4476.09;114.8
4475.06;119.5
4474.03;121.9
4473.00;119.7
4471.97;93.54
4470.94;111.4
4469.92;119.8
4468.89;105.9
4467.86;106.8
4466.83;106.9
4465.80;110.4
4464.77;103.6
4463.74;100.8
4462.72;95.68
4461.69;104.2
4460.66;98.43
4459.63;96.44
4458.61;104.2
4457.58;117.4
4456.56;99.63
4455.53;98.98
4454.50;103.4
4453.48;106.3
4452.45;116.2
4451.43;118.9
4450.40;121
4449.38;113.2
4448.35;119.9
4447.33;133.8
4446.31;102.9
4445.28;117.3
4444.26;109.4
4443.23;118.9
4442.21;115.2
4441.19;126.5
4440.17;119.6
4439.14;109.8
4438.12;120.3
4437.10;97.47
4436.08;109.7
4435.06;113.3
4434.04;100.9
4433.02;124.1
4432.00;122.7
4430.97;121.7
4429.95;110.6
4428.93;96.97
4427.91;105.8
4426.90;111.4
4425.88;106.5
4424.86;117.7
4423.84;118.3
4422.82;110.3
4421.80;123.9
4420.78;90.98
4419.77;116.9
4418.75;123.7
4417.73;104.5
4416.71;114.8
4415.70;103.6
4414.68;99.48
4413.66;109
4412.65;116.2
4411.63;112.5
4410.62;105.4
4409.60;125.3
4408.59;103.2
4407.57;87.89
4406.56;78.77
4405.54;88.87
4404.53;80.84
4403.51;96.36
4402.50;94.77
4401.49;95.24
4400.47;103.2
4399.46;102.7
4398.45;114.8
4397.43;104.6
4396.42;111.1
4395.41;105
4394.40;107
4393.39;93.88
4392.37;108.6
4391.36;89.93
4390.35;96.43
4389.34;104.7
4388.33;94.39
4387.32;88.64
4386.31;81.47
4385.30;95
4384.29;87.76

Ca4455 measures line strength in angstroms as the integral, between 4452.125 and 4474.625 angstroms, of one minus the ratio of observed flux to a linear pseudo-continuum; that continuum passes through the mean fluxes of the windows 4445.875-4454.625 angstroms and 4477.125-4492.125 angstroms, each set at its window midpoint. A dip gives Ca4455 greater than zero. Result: 2.1 angstroms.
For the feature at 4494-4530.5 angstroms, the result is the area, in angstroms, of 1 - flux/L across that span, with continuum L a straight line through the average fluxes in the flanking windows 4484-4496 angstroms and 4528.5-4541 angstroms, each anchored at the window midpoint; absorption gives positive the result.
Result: -2.6 angstroms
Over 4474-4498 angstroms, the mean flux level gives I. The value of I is 118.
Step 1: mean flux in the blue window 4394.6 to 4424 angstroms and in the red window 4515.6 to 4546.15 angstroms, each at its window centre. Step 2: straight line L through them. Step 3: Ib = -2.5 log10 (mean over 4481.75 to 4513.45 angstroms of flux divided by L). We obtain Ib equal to -0.09 mag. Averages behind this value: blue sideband 105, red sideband 116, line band 123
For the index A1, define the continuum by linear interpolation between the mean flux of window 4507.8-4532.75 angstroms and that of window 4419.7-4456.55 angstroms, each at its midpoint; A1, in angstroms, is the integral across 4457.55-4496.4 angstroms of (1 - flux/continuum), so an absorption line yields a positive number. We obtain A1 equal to 0.9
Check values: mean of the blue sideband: 113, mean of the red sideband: 119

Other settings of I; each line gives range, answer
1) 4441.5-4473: 109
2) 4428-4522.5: 116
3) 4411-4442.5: 112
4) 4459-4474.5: 106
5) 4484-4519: 123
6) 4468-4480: 115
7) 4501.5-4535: 121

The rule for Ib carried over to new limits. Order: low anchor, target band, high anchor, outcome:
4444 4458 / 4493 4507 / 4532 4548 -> -0.07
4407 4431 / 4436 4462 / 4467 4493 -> 0.02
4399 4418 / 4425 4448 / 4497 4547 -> -0.08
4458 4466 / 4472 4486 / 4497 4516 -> -0.06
